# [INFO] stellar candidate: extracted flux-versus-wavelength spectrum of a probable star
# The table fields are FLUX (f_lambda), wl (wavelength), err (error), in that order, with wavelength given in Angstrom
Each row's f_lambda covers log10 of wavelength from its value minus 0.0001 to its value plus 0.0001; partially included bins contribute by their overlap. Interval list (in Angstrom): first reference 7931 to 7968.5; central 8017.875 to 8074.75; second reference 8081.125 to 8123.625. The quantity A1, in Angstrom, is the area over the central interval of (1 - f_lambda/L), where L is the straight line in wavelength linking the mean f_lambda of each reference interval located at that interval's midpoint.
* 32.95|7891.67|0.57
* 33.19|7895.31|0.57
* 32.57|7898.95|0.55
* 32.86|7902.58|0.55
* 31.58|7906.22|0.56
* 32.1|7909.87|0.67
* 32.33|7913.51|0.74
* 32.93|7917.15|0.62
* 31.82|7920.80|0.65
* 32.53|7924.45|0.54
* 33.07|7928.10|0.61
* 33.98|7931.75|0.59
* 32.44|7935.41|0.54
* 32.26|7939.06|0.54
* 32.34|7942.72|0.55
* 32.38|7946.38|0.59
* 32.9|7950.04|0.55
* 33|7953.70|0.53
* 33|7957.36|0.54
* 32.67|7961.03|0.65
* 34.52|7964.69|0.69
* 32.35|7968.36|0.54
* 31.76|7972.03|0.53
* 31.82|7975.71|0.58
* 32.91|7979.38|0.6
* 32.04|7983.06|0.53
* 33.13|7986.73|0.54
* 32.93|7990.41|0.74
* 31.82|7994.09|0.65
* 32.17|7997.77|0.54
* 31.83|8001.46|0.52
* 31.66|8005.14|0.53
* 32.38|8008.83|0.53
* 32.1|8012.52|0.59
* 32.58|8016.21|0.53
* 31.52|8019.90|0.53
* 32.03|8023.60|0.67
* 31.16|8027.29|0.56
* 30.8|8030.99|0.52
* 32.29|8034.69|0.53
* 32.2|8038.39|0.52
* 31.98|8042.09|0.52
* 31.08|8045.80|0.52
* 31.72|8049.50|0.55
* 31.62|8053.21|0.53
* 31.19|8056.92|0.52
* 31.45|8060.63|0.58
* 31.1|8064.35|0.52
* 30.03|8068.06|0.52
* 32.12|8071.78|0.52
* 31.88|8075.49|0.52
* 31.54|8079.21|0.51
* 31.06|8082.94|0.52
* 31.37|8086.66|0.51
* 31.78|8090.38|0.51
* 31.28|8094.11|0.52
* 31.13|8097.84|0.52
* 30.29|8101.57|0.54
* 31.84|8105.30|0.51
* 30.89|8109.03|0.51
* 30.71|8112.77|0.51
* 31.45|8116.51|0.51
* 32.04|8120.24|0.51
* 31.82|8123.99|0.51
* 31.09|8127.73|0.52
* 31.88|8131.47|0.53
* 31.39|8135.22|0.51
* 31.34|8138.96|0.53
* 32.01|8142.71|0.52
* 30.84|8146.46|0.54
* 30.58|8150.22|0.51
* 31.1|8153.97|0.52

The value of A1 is 0.7 Angstrom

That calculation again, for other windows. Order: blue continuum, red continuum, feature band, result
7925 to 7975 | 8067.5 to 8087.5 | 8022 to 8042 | 0.1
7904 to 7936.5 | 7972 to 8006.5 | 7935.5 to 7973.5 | -0.4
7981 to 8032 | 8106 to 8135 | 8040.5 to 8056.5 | 0.1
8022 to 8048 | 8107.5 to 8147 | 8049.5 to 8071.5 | 0.3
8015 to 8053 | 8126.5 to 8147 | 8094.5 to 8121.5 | 0.3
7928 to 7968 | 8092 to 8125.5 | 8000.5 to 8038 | 0.4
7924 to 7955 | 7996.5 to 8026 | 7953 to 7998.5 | -0.3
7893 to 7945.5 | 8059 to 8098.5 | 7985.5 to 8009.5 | -0.2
